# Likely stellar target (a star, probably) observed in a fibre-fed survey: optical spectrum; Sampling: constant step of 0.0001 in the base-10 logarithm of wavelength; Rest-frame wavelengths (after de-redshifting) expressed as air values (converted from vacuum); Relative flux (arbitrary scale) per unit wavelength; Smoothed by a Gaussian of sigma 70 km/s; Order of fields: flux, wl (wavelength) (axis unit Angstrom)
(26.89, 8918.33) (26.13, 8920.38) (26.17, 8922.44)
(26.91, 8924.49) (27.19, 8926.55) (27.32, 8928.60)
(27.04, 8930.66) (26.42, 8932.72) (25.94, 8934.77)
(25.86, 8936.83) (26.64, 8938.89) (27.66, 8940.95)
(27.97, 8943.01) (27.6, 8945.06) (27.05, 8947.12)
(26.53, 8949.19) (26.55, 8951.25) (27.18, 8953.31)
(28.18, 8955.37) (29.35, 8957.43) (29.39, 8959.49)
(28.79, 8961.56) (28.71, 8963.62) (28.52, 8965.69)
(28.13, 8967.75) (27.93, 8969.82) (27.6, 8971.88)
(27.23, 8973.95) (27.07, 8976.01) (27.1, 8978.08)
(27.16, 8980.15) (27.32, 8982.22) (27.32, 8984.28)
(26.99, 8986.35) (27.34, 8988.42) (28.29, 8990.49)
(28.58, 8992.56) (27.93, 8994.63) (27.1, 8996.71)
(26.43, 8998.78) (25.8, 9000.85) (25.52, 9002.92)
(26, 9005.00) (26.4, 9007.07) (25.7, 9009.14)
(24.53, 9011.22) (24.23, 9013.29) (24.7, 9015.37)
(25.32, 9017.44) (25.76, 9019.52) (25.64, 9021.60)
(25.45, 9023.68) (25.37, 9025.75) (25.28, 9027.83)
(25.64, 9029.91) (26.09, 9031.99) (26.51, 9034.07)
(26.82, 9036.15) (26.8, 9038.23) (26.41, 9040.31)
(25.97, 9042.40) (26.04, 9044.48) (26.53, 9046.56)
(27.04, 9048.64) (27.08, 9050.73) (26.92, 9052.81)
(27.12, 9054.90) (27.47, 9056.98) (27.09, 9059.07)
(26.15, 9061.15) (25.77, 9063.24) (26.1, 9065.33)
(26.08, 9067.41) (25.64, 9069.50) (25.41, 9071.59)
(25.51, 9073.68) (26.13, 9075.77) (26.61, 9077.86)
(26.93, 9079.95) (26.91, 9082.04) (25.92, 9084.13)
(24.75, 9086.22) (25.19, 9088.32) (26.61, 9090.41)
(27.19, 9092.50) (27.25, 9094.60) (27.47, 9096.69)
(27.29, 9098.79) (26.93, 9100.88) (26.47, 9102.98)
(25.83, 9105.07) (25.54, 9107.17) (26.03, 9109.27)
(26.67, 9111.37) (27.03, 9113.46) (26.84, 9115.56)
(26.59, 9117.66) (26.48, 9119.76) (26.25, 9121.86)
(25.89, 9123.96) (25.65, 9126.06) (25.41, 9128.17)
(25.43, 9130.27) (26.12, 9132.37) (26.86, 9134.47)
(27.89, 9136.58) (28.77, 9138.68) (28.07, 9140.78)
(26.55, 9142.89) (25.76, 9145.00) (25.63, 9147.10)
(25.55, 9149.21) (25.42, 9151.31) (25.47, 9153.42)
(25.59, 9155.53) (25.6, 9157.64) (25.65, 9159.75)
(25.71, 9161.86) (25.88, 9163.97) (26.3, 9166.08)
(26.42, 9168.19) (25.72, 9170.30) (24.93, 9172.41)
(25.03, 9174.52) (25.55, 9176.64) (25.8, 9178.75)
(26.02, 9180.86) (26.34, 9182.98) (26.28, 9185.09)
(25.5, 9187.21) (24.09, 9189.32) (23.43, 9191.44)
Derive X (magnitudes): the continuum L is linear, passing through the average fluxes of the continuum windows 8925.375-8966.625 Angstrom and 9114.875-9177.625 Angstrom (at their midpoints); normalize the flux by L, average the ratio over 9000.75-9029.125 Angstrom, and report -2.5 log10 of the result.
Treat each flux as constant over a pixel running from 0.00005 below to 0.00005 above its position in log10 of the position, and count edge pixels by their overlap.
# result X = 0.07 mag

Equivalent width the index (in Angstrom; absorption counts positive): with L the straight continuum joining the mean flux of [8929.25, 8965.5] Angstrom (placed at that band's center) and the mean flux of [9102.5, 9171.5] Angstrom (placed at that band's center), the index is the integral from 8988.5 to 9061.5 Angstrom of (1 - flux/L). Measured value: 1.8 Angstrom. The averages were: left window 27.5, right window 26.2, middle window 26.3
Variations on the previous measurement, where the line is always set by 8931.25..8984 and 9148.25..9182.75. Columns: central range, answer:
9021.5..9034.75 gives 0.59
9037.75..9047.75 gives 0.16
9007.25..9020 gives 0.91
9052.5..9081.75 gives 0.22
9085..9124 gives -0.34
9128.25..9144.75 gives -0.64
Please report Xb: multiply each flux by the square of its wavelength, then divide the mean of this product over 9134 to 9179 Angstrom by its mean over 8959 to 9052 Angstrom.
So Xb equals 1.01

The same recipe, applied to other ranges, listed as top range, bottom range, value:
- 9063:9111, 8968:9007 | 0.99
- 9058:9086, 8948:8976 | 0.96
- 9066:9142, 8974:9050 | 1.02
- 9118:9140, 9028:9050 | 1.03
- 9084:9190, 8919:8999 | 0.99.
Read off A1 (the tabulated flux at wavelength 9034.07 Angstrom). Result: 26.51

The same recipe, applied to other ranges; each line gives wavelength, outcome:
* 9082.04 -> 26.91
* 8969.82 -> 27.93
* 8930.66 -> 27.04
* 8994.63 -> 27.93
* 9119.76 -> 26.48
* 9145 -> 25.76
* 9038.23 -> 26.8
